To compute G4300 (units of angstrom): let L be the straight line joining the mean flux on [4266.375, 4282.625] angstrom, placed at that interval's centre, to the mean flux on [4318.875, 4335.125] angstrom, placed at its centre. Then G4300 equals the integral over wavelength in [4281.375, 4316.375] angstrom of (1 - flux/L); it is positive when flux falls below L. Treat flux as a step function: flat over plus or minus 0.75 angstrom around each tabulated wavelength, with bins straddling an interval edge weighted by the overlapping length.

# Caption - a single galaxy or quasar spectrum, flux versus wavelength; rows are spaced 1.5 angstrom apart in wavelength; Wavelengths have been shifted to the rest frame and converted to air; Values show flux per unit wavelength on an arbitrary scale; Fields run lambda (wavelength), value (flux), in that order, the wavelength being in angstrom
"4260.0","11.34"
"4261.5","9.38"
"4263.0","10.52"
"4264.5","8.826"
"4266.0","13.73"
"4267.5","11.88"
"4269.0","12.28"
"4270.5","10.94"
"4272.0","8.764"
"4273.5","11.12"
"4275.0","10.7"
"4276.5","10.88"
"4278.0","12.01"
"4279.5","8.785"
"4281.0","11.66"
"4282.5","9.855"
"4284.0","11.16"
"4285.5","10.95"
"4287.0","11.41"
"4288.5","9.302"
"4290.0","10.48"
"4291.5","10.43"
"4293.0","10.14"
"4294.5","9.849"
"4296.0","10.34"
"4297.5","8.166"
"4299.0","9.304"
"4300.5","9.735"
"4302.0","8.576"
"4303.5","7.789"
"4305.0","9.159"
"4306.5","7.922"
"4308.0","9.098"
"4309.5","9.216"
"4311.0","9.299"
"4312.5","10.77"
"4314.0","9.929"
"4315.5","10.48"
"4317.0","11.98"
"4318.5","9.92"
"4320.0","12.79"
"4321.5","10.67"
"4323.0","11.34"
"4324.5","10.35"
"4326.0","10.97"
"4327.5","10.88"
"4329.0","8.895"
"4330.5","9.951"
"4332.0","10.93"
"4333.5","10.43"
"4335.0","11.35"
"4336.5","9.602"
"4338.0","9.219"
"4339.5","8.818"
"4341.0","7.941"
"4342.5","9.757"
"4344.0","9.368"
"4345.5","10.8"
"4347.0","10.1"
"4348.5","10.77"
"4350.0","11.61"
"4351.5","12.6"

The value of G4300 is 3.5 angstrom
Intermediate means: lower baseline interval 10.9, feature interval 9.74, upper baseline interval 10.7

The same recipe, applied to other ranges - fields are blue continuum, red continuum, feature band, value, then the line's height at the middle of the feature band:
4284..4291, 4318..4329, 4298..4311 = 2.3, 10.7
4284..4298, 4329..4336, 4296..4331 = 1.5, 10.3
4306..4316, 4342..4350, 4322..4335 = -0.8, 9.93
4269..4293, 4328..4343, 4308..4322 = -0.6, 10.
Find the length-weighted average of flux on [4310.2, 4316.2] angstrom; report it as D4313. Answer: 10.1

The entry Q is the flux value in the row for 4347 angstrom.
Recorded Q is 10.1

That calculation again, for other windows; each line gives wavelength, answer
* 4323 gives 11.34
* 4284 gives 11.16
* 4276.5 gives 10.88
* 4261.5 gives 9.38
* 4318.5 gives 9.92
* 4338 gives 9.219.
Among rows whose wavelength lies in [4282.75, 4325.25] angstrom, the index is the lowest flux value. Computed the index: 7.789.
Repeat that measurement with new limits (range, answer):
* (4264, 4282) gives 8.764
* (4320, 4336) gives 8.895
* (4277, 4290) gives 8.785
